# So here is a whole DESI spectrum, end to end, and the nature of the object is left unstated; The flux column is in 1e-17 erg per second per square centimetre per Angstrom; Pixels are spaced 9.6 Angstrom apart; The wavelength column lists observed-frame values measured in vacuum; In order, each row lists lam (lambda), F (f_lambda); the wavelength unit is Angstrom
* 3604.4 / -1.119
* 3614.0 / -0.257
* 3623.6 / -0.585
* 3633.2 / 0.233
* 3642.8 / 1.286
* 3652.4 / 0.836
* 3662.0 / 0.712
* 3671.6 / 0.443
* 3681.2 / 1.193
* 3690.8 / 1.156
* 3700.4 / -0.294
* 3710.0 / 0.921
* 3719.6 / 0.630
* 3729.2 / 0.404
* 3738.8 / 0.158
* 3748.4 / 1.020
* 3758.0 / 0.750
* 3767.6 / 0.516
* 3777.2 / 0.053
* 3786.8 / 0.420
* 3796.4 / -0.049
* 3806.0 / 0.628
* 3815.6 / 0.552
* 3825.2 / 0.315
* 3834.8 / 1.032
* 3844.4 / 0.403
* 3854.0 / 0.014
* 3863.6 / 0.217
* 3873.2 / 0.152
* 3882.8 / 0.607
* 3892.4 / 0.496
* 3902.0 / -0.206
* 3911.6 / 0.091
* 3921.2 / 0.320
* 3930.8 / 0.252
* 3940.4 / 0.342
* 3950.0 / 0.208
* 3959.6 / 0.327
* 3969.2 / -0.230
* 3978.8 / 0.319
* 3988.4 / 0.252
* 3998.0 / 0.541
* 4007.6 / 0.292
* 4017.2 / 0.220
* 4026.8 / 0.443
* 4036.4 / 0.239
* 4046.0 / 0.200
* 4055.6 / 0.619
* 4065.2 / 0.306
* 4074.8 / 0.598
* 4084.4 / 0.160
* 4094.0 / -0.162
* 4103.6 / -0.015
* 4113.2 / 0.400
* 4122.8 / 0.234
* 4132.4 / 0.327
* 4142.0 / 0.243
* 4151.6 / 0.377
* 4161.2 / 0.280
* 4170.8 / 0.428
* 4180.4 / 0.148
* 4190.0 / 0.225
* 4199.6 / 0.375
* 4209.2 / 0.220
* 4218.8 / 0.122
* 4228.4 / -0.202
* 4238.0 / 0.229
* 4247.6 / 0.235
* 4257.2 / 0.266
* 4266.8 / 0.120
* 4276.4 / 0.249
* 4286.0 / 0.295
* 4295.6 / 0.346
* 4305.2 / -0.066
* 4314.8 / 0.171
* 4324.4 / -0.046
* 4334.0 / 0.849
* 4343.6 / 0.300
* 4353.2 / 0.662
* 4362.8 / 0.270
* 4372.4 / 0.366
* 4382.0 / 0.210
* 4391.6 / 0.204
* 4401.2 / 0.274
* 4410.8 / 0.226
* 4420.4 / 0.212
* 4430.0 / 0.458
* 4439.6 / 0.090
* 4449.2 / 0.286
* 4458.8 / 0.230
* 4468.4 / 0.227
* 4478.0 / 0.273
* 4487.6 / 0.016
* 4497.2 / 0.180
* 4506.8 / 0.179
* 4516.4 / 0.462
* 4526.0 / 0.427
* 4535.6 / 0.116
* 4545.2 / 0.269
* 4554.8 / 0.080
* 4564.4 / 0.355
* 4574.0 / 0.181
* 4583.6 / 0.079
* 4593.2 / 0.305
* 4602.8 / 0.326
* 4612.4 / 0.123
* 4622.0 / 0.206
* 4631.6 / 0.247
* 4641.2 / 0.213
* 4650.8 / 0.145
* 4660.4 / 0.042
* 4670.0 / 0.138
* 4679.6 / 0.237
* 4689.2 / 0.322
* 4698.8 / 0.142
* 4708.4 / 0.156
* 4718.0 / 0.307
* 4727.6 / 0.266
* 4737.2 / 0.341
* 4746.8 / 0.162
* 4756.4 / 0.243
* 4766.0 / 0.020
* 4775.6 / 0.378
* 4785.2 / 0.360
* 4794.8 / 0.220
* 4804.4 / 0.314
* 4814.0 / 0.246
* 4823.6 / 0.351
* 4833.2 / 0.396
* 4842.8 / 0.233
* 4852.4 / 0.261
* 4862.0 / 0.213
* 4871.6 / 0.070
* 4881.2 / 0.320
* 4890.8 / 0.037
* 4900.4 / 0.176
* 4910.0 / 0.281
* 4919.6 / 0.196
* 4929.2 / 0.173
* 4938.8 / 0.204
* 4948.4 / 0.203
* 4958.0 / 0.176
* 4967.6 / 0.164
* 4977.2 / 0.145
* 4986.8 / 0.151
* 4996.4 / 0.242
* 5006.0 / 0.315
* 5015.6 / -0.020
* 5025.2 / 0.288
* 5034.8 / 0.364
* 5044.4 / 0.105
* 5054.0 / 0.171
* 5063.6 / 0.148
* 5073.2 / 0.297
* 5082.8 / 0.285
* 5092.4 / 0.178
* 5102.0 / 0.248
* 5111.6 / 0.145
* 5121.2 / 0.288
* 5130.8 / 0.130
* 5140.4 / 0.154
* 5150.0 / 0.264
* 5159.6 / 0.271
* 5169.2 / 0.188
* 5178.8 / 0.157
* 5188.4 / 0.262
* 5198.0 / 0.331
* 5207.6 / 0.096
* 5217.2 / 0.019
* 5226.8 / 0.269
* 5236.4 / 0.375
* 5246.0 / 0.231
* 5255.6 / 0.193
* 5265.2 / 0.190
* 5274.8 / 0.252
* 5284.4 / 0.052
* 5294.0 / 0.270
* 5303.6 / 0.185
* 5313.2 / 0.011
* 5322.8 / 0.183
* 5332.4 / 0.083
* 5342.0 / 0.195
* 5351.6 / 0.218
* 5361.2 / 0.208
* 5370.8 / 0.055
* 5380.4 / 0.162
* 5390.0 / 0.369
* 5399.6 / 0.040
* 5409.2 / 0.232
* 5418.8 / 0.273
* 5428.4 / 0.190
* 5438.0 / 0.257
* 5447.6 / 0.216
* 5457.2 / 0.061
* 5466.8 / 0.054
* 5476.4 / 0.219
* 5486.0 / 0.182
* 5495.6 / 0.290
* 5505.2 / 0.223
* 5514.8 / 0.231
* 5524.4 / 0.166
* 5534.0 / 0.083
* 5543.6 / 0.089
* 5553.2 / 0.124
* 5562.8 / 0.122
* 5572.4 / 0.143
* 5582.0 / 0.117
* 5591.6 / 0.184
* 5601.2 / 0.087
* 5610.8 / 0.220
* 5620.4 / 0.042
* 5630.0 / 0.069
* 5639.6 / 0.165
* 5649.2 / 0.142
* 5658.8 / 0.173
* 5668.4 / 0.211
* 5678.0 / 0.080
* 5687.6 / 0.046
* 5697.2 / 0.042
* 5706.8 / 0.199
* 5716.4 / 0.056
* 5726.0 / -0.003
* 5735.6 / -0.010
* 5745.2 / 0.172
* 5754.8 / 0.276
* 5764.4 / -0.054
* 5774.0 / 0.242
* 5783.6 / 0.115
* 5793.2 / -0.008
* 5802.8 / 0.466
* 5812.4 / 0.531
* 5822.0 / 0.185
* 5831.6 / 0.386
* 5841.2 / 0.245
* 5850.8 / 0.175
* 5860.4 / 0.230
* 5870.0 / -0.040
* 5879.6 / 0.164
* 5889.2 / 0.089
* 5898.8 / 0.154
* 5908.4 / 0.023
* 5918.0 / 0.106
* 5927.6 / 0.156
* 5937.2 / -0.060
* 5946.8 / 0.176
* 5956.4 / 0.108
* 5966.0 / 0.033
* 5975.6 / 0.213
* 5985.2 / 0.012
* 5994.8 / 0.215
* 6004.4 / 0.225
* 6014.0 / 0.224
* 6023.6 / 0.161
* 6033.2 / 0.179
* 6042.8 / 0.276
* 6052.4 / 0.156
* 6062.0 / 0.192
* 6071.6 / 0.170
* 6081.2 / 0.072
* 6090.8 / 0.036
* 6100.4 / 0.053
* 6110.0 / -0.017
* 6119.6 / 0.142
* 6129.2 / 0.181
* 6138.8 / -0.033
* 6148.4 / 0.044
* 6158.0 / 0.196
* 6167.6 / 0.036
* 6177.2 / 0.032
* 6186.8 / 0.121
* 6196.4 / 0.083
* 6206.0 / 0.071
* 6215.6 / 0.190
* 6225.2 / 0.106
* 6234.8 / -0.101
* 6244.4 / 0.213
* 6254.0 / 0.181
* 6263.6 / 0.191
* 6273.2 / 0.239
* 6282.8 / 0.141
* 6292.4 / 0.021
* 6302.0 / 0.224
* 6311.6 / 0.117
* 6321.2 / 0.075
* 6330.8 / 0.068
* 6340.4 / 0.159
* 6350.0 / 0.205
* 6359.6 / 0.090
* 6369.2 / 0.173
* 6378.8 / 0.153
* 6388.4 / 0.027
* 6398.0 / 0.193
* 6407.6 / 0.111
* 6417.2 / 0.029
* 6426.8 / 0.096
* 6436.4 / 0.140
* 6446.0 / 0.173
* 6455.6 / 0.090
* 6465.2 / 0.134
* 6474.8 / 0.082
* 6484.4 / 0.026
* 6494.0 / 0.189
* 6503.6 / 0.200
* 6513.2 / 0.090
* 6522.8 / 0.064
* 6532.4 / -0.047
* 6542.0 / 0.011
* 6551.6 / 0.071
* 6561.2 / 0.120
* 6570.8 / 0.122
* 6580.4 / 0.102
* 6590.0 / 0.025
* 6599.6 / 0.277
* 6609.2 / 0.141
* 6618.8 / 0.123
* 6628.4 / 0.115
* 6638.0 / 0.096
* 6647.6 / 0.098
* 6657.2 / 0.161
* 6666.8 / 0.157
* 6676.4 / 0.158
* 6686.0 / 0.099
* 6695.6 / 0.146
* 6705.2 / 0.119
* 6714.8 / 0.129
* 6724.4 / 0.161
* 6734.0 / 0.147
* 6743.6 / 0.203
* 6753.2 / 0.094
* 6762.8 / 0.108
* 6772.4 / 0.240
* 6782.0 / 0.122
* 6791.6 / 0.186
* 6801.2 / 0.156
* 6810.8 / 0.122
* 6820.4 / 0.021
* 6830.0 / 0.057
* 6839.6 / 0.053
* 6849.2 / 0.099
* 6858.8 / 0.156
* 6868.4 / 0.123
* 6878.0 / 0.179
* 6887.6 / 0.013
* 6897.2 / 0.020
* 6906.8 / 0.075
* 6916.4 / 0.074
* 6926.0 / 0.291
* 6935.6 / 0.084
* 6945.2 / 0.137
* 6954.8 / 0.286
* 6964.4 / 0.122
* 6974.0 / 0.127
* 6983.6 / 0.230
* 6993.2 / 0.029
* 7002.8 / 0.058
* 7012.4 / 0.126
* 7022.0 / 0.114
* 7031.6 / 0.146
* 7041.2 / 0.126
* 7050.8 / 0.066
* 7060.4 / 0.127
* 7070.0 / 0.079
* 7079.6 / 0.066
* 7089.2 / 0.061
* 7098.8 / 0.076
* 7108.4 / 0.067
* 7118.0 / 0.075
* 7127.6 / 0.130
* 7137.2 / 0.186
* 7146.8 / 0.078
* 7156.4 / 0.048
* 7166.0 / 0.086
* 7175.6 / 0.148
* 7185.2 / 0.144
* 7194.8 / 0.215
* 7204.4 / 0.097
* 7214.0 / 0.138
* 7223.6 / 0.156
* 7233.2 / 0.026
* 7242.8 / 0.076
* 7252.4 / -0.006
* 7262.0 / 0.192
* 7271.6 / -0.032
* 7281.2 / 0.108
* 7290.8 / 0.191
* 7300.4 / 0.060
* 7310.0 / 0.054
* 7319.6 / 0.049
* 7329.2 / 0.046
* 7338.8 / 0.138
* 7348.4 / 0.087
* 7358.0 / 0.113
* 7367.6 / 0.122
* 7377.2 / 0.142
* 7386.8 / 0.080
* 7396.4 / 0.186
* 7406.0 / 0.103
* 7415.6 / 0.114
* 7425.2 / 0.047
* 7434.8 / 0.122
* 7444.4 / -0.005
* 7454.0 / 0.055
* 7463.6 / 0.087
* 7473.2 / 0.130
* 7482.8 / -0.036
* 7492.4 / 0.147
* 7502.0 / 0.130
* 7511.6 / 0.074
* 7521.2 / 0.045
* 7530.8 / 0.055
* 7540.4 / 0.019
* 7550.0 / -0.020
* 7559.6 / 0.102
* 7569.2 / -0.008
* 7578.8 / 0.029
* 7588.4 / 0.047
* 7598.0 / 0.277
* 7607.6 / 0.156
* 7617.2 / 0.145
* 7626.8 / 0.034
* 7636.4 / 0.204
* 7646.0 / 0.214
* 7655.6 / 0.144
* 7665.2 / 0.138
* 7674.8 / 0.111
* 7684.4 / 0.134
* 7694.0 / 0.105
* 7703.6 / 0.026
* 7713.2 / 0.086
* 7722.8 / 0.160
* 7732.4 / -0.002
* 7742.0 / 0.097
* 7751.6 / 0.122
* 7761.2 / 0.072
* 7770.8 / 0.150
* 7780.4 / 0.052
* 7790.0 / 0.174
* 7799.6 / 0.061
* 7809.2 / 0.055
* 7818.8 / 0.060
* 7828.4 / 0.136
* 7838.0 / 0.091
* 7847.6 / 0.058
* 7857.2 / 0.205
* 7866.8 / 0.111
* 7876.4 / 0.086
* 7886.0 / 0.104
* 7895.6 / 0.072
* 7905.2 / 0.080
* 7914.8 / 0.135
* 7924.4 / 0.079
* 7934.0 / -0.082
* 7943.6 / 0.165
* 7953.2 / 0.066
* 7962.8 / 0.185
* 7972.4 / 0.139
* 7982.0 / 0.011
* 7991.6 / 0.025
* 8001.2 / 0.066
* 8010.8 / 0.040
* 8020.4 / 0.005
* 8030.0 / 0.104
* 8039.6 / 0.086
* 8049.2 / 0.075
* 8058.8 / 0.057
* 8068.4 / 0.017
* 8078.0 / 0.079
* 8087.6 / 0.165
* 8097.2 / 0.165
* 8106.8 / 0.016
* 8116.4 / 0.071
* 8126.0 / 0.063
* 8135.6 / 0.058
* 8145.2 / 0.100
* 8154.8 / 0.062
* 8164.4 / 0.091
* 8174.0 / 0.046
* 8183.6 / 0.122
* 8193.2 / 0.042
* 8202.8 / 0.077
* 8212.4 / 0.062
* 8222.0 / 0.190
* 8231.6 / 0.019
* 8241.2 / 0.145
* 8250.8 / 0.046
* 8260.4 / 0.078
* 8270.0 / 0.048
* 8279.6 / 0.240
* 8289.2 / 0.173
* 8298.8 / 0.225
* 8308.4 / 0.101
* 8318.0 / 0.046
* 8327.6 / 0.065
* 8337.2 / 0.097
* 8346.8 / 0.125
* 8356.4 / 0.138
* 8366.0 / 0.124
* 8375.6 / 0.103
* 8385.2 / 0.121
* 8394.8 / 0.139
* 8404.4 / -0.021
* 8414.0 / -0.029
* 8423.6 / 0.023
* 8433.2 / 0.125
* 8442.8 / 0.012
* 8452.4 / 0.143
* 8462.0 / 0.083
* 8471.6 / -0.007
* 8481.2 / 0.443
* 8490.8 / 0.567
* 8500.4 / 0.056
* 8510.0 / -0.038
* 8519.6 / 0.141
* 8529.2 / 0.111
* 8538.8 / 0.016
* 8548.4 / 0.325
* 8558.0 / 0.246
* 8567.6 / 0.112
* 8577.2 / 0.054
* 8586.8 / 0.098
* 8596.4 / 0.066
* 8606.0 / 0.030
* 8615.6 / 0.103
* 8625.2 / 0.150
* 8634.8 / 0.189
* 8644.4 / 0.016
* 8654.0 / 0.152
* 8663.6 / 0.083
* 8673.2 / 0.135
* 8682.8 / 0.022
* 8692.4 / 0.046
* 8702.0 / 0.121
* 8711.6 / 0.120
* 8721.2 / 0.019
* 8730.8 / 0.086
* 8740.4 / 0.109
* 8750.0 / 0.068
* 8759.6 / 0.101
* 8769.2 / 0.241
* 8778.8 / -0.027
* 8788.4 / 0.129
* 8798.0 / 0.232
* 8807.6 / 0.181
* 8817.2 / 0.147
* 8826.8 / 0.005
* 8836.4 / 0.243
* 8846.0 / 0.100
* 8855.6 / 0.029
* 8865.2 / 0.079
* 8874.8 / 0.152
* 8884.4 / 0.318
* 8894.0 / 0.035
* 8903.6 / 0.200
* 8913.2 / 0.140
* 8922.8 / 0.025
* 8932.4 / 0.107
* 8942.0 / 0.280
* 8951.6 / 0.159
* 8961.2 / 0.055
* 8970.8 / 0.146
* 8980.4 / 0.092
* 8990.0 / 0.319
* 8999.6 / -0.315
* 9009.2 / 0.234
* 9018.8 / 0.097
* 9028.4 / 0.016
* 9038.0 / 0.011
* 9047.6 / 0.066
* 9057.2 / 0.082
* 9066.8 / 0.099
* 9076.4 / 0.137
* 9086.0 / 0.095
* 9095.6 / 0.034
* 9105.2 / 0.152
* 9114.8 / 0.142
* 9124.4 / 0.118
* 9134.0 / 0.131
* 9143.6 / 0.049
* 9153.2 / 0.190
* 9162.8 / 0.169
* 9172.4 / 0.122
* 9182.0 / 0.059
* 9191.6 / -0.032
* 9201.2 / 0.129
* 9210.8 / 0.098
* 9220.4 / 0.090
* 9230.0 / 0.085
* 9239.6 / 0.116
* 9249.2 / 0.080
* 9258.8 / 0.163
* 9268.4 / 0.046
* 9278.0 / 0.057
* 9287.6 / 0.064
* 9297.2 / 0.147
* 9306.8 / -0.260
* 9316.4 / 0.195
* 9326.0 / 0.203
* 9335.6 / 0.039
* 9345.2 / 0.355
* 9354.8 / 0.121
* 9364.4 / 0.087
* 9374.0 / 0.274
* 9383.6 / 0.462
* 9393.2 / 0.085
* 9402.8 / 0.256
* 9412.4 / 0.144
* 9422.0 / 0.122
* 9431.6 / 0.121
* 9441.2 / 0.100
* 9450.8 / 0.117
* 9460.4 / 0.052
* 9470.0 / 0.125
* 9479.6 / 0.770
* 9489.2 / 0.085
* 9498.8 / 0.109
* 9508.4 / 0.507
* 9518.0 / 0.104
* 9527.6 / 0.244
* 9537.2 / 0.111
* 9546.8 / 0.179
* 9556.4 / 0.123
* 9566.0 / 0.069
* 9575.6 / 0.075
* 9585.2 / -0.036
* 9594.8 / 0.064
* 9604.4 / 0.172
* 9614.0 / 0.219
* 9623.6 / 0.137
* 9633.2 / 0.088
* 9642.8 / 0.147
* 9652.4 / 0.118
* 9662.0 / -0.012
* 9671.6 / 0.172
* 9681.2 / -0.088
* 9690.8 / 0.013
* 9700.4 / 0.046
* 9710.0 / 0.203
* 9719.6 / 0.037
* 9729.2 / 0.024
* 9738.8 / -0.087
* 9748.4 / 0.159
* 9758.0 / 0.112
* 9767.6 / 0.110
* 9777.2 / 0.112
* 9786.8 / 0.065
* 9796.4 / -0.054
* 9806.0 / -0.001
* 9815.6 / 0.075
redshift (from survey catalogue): 1.276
